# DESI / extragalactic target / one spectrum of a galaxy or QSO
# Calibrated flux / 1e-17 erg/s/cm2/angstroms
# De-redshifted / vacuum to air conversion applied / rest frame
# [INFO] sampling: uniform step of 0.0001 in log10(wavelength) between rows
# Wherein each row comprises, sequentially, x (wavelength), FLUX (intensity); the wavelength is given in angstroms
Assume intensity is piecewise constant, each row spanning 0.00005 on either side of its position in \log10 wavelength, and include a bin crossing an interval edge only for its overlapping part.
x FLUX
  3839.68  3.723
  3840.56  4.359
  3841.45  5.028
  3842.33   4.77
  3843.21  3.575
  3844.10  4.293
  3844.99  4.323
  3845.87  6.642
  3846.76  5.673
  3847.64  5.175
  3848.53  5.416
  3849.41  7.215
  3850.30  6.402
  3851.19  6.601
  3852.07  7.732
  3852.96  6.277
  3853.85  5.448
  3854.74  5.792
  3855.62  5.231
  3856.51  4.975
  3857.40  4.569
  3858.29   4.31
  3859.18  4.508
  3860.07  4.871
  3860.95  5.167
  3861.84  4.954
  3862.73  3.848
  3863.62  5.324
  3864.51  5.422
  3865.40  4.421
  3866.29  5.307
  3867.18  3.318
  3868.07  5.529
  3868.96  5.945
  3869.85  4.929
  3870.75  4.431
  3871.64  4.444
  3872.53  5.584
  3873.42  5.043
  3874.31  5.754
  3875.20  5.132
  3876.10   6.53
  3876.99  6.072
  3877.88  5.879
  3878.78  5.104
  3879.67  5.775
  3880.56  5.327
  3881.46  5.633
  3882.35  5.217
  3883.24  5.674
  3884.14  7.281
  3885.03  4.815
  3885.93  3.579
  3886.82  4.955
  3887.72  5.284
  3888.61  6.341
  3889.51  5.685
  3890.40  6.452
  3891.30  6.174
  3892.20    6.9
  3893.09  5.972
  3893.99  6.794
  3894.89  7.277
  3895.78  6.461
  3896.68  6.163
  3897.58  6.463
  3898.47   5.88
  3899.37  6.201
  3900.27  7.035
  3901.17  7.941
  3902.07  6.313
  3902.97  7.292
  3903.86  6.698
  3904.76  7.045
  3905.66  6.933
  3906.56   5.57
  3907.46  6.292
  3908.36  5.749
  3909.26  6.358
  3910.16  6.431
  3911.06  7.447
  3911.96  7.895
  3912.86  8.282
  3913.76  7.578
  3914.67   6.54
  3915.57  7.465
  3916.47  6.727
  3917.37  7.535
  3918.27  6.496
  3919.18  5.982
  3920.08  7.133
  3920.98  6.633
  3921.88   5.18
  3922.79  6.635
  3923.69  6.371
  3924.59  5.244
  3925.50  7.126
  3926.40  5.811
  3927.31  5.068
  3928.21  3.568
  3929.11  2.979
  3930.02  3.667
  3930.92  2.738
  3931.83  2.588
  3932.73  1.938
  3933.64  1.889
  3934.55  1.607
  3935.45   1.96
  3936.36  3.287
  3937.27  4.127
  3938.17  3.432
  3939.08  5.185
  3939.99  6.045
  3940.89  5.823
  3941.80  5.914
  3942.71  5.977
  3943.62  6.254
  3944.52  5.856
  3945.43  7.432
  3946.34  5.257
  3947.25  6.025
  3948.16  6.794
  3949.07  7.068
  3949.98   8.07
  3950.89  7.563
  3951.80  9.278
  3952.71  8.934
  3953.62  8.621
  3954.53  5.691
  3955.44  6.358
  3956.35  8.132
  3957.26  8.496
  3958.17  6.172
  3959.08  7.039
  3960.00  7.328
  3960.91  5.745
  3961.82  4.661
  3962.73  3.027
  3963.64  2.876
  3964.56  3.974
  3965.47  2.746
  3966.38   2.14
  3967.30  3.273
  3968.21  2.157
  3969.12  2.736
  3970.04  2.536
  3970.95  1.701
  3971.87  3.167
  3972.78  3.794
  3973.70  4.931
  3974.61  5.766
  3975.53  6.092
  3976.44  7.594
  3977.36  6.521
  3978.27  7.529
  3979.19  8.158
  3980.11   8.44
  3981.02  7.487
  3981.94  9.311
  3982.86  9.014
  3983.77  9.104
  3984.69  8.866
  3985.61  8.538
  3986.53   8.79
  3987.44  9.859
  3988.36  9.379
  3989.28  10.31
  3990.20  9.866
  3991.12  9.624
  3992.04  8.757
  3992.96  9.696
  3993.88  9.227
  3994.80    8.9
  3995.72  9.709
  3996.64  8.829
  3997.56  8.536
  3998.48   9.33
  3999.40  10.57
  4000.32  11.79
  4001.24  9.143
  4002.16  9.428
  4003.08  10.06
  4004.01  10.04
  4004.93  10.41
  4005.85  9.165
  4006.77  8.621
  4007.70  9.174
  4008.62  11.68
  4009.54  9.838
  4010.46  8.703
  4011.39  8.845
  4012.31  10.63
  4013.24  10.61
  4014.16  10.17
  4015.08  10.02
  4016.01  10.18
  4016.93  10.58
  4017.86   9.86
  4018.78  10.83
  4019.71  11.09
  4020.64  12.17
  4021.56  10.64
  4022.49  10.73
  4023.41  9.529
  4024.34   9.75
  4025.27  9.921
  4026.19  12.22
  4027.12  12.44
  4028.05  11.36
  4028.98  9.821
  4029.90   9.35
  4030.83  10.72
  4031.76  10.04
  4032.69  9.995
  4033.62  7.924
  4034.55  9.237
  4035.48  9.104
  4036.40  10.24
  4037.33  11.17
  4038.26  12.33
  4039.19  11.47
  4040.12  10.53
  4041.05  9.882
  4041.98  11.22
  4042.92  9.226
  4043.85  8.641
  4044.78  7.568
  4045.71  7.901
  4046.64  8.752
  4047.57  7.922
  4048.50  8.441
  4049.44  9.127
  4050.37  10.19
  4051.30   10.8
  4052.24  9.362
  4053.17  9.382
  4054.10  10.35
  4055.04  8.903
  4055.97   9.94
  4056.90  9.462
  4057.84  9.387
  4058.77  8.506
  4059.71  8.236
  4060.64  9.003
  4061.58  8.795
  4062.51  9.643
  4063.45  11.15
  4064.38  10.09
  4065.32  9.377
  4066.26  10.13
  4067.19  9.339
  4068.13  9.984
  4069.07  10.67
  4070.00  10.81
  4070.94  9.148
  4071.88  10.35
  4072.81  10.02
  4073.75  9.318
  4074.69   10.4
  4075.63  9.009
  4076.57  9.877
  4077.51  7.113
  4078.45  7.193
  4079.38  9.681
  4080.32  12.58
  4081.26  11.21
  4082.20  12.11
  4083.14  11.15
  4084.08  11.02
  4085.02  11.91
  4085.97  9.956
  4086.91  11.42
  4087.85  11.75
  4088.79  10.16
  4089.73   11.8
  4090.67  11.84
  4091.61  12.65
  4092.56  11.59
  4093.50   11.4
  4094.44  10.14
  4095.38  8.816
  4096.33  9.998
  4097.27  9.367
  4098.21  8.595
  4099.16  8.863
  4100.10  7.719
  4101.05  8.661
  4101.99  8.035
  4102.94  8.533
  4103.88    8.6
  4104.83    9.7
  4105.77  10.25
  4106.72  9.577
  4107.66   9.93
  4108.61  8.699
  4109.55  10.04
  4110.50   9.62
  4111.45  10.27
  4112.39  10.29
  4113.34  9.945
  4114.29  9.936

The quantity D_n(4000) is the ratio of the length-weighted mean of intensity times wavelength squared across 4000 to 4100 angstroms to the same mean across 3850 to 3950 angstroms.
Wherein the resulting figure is 1.92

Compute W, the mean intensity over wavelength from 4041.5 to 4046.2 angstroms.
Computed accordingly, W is 8.91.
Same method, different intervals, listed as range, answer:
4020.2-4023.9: 10.8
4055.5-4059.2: 9.35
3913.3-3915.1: 7.04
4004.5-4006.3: 9.79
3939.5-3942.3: 5.92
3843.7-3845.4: 4.3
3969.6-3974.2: 3.26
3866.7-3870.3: 4.93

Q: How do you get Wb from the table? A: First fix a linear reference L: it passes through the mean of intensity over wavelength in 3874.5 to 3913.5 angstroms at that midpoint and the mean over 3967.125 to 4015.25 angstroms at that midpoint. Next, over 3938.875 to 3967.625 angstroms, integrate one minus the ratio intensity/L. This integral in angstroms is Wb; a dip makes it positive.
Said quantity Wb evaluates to 5.3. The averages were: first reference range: 6.24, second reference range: 8.26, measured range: 6.07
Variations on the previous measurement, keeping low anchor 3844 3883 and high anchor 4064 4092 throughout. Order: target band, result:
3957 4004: 6.0 angstroms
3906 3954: 7.7 angstroms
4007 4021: -2.1 angstroms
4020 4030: -1.8 angstroms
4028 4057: -0.4 angstroms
